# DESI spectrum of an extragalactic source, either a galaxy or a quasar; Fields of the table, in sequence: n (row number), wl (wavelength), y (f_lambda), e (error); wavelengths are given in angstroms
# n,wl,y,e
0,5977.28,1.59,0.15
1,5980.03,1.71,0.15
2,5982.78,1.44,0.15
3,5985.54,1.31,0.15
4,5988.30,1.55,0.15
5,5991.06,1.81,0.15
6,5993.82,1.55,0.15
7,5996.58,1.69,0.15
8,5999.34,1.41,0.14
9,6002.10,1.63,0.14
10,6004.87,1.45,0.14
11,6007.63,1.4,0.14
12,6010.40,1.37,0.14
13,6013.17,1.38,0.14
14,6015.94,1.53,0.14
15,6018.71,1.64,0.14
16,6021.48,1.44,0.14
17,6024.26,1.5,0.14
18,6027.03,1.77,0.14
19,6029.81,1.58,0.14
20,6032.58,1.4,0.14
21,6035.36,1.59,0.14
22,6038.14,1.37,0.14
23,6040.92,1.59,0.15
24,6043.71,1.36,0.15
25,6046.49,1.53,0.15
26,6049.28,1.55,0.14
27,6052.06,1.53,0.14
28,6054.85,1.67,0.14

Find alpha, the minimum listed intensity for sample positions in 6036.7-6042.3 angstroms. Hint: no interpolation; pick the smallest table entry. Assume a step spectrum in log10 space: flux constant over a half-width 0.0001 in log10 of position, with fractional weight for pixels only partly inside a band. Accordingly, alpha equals 1.37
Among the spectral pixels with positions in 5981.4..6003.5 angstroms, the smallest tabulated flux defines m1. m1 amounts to 1.31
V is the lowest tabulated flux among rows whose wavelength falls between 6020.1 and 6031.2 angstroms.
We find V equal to 1.44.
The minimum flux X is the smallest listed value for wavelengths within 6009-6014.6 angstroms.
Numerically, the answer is 1.37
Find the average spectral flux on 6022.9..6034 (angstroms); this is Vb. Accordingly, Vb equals 1.56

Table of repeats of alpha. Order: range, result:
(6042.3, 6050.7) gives 1.36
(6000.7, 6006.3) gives 1.45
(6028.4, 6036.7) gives 1.4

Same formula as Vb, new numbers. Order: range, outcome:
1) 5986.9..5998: 1.65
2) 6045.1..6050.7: 1.54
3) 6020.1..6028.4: 1.57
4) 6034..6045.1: 1.48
